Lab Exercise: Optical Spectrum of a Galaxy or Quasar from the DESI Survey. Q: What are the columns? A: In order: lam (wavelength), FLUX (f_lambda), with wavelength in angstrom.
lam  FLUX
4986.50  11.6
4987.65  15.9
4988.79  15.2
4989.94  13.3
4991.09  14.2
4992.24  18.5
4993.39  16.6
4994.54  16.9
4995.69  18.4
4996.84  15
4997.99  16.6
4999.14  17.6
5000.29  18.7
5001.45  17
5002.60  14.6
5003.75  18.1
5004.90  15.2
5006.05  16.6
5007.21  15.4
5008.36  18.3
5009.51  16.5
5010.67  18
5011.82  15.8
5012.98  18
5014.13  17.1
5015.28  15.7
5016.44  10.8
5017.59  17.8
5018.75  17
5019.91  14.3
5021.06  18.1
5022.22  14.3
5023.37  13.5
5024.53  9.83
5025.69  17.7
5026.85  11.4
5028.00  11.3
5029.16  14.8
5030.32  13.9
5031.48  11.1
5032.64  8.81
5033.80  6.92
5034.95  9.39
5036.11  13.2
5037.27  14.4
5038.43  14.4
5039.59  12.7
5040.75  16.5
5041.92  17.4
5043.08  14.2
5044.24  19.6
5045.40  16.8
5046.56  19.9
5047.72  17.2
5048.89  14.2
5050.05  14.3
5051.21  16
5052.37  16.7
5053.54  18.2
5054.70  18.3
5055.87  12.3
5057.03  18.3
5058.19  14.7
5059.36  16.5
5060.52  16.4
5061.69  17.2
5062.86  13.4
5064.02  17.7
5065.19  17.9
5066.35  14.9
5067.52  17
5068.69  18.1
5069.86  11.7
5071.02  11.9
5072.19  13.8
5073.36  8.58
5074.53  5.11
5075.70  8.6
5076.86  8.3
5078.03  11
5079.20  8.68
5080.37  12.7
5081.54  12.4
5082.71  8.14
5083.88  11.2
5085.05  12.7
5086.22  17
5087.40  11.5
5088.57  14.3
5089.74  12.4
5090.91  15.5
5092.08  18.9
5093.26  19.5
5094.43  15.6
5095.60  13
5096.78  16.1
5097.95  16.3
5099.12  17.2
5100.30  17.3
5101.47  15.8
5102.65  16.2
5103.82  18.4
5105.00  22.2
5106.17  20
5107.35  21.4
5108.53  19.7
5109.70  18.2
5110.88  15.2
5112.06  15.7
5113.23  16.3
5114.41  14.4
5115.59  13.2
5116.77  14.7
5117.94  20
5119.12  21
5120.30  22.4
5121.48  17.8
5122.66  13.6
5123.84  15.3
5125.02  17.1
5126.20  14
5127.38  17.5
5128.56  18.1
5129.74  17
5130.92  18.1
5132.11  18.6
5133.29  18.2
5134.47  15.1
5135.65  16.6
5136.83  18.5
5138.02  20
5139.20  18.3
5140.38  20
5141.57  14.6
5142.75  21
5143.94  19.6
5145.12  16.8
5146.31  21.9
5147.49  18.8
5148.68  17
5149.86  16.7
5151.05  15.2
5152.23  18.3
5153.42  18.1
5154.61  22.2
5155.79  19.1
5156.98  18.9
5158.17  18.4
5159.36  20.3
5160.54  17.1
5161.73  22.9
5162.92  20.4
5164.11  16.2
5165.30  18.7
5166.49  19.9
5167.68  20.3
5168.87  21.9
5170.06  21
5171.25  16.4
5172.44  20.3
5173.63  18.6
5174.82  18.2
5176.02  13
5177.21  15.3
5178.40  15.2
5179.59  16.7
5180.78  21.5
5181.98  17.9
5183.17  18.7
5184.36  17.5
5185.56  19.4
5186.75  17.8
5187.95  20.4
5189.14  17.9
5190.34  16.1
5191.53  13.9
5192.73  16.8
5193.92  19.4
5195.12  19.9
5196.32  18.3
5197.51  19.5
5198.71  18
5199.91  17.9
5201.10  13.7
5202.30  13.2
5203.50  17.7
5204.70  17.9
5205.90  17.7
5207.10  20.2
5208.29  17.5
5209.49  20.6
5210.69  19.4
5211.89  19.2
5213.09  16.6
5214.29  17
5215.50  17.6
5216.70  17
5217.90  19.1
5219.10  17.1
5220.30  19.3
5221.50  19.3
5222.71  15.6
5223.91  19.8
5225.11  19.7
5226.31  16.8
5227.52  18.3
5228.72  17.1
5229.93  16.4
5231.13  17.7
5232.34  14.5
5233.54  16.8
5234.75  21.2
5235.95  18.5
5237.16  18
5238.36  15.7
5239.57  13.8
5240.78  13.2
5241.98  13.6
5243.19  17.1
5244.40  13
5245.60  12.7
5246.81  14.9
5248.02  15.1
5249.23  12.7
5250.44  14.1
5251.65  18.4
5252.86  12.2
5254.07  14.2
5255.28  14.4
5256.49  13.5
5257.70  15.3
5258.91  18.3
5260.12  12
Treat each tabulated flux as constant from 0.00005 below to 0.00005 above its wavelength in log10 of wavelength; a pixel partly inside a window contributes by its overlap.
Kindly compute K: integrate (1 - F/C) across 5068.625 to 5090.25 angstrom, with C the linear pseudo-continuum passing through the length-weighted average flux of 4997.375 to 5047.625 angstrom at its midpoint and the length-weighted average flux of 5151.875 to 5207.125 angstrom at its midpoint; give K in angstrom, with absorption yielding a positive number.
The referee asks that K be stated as 6.6 angstrom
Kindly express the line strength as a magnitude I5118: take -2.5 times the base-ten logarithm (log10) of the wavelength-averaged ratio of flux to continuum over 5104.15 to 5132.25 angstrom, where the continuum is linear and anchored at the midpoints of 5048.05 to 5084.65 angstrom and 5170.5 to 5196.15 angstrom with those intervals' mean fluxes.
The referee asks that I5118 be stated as -0.14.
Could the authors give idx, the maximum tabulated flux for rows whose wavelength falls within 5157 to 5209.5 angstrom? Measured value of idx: 22.9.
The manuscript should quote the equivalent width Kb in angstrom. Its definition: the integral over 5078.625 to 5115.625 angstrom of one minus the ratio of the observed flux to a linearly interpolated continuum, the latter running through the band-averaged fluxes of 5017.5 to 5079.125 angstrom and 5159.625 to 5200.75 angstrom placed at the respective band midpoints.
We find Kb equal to 0.5 angstrom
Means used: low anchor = 14.2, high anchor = 18.3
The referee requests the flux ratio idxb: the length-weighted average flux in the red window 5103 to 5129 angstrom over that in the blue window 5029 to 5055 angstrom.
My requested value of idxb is 1.2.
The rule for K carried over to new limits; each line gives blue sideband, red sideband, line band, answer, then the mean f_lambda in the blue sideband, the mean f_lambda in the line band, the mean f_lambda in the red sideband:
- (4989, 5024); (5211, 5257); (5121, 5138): -0.64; 16.2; 16.9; 16.4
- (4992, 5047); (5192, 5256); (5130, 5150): -2.49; 15.3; 18.2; 16.9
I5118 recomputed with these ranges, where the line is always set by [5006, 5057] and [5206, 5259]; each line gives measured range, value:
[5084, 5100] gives 0.014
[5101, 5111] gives -0.200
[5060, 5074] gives 0.032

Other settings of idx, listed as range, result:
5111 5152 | 22.4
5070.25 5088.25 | 17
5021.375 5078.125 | 19.9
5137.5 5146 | 21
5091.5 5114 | 22.2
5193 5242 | 21.2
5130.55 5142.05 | 20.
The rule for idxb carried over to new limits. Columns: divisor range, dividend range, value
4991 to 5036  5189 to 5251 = 1.12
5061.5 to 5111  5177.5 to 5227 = 1.22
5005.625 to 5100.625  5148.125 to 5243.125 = 1.23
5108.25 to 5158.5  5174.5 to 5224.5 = 1.00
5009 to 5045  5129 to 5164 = 1.29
